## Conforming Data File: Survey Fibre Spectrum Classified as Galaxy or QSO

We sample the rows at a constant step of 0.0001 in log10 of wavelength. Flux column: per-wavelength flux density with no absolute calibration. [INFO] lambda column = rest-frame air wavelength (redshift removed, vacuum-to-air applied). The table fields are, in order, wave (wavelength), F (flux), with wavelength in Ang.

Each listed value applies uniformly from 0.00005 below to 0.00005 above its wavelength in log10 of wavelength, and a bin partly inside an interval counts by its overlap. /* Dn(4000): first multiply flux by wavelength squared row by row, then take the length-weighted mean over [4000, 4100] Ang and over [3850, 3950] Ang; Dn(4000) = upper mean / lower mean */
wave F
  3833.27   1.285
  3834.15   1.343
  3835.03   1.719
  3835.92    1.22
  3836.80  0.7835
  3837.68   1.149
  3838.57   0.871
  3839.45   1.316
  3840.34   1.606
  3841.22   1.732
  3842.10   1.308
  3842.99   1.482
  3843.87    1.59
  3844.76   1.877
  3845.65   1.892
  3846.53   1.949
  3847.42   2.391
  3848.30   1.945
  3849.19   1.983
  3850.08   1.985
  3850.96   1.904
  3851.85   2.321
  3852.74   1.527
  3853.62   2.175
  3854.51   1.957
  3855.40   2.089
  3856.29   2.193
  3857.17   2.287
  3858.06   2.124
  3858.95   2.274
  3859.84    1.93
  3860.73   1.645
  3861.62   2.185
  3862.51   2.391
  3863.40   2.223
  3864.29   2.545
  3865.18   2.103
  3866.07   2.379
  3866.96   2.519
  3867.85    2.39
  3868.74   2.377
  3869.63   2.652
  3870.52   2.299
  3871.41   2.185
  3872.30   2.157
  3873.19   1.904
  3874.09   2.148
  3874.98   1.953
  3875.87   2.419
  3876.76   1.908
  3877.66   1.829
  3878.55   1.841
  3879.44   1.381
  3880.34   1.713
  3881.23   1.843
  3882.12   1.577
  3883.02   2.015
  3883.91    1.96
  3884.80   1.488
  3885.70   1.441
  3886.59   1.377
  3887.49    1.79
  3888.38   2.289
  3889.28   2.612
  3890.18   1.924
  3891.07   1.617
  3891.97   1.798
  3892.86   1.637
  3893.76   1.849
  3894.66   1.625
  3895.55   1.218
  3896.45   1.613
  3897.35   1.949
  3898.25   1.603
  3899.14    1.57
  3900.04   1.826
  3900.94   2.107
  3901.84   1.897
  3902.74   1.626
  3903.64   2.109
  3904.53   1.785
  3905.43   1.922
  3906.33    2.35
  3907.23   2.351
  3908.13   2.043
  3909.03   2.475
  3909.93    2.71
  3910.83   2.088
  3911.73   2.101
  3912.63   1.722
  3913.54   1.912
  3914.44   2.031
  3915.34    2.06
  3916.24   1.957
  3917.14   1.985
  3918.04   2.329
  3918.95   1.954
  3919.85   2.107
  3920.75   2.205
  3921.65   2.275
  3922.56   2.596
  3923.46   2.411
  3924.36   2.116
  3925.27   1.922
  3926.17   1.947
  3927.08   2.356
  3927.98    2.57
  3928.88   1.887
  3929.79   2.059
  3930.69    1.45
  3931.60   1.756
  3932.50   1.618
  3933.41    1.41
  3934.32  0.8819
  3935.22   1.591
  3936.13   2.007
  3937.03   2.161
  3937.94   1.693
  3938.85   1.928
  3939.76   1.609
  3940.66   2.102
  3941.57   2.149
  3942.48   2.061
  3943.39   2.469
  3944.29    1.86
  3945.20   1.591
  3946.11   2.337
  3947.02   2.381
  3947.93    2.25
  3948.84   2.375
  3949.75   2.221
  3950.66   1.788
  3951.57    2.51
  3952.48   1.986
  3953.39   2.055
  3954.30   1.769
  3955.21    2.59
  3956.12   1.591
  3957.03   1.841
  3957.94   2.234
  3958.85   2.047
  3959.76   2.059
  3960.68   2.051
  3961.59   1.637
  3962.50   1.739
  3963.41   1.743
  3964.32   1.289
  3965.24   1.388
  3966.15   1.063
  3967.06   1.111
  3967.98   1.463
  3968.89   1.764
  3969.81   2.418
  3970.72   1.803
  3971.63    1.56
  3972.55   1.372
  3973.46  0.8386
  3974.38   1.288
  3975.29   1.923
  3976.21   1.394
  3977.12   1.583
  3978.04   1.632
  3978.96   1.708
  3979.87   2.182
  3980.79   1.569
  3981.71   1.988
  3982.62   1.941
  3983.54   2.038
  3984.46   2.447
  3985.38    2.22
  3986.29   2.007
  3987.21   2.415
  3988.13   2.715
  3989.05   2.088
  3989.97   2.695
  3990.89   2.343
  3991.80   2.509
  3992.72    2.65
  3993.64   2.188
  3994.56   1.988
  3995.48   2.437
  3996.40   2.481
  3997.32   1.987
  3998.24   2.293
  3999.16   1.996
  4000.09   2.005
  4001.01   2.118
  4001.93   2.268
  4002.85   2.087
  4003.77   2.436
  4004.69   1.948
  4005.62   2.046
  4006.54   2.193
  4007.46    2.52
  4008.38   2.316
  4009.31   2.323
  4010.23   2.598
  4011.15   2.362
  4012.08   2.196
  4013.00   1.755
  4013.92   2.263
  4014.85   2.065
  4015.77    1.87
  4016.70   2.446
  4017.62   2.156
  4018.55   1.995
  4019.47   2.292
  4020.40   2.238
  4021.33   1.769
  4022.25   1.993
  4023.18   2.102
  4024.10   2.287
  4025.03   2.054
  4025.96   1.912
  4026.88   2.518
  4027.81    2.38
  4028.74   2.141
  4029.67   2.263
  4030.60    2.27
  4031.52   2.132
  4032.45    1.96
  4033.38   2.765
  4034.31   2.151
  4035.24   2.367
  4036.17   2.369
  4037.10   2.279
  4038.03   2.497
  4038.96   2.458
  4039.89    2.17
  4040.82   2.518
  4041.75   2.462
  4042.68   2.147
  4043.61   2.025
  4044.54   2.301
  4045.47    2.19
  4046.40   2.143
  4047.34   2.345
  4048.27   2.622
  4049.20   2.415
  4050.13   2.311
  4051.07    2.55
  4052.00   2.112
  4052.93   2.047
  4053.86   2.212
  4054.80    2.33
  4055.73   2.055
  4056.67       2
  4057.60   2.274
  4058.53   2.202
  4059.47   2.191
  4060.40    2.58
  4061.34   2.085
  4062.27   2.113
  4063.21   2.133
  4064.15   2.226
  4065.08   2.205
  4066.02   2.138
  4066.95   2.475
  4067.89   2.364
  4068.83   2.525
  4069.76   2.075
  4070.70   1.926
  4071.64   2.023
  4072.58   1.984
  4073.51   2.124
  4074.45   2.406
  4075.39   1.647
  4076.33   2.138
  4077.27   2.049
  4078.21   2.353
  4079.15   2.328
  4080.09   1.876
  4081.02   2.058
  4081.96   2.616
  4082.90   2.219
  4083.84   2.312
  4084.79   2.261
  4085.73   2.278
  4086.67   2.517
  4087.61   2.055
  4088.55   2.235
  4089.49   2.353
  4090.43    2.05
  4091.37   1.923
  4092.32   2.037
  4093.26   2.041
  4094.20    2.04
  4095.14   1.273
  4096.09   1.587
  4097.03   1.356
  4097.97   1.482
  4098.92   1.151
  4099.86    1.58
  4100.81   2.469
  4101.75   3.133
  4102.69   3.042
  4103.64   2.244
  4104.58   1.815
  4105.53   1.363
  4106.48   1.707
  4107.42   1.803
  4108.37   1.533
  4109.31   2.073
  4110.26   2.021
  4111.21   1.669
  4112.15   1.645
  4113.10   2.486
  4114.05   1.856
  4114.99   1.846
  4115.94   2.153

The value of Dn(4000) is 1.2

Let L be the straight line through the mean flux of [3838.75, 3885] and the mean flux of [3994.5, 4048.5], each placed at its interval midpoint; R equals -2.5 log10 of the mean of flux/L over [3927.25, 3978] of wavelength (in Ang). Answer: 0.16 mag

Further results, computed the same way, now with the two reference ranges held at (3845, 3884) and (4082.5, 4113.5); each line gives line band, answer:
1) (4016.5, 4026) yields -0.05 mag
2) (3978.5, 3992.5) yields -0.09 mag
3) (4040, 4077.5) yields -0.11 mag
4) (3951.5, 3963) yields 0.03 mag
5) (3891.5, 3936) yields 0.06 mag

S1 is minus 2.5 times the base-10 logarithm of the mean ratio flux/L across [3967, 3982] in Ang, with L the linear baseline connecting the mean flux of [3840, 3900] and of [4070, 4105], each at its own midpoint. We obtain 0.227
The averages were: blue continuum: 1.95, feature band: 1.63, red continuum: 2.08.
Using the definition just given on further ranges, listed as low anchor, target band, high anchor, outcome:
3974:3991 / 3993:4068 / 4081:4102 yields -0.108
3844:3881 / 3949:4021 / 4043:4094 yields 0.074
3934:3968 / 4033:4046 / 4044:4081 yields -0.093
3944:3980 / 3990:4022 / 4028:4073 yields -0.097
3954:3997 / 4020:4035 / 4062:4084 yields -0.067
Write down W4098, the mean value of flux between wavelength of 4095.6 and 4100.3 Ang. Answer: 1.43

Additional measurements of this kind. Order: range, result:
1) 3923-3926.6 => 2.1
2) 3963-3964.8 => 1.51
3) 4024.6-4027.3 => 2.16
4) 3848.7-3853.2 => 1.95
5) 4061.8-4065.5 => 2.17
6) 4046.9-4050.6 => 2.43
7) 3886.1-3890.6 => 1.99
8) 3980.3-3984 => 1.88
